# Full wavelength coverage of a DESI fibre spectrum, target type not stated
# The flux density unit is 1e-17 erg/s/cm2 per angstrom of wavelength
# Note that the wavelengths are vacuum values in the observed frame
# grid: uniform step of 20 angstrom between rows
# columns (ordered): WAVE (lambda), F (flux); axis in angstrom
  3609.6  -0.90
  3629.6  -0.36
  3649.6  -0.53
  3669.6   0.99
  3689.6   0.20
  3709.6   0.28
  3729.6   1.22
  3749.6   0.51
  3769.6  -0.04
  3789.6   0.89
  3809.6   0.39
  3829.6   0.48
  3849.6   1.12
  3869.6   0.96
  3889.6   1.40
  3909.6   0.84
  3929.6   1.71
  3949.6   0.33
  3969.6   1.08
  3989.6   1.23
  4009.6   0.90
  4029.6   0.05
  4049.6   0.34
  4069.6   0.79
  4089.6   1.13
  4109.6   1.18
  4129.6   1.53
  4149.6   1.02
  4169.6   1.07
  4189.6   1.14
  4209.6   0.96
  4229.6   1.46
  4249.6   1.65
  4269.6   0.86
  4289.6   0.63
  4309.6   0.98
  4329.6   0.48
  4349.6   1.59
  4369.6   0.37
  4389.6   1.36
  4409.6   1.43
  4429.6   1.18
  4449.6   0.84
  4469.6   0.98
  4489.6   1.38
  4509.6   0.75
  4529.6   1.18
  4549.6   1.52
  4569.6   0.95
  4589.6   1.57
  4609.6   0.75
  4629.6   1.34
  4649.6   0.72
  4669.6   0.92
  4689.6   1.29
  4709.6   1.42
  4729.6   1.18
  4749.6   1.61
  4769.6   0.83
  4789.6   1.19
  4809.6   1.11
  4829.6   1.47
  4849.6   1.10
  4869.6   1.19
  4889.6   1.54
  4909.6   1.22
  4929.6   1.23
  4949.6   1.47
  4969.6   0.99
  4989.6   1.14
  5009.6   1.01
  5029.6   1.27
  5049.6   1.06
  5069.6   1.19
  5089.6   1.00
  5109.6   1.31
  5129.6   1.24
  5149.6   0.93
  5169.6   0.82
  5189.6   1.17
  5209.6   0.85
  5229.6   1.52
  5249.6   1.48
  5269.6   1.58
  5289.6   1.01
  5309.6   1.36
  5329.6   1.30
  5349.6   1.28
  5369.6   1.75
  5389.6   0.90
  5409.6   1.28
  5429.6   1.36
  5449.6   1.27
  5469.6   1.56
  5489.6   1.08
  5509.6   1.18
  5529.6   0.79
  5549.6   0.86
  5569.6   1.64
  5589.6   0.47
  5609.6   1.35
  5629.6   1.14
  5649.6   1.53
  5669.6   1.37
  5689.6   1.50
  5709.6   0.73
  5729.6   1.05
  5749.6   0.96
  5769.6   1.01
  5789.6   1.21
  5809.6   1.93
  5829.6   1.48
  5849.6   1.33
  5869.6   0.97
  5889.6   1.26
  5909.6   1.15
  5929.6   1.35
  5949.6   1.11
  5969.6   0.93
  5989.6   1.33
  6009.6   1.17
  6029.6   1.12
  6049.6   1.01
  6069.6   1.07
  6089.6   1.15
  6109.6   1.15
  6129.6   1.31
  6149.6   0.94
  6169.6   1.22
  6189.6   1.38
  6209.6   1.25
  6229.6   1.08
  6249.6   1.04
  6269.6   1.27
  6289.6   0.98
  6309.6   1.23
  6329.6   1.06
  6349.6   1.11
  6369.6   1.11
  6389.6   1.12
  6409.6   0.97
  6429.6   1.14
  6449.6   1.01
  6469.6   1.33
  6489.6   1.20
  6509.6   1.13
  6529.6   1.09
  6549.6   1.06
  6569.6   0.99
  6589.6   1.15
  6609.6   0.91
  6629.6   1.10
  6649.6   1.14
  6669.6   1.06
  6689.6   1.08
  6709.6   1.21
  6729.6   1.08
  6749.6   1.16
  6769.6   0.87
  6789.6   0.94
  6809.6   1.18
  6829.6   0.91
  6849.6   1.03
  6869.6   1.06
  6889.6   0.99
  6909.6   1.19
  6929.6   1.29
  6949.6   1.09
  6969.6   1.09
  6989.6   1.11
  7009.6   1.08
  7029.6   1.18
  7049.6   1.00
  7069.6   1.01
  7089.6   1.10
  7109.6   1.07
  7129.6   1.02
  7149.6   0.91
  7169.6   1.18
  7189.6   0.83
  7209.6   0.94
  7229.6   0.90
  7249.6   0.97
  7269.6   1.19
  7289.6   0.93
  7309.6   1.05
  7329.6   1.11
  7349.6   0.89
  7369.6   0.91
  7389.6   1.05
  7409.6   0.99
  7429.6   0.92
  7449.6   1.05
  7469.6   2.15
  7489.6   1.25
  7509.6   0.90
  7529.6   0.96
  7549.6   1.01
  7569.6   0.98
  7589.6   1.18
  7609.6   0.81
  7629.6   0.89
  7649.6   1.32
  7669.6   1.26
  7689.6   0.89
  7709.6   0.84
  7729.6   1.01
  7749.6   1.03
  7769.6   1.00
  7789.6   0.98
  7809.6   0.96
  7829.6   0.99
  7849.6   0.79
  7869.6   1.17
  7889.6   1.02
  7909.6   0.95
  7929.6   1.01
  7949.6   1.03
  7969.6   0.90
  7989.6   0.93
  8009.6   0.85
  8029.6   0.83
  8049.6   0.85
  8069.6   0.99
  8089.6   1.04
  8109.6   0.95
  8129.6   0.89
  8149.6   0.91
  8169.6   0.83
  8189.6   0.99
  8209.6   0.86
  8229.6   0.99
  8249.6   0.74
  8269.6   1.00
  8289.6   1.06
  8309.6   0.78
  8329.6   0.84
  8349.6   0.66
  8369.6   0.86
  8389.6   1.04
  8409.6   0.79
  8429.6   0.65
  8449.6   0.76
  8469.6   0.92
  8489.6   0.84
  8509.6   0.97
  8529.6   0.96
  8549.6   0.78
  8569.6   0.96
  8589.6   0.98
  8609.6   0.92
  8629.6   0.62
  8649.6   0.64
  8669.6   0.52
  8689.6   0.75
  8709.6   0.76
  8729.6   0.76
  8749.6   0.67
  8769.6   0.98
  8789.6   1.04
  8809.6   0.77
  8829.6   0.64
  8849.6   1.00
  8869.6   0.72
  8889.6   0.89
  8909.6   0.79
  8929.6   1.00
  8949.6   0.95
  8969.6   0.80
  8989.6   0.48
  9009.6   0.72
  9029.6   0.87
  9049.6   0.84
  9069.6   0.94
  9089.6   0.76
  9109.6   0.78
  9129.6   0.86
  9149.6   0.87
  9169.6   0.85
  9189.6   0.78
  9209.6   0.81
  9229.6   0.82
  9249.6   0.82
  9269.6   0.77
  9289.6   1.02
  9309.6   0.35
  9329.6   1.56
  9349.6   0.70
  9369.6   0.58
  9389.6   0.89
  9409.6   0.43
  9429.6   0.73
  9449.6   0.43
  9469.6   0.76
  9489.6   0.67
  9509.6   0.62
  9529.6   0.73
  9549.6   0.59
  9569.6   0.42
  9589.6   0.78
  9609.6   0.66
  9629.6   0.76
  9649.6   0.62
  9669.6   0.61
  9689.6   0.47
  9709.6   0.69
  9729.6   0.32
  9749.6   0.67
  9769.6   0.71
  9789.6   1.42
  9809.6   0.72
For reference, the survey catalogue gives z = 0.14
